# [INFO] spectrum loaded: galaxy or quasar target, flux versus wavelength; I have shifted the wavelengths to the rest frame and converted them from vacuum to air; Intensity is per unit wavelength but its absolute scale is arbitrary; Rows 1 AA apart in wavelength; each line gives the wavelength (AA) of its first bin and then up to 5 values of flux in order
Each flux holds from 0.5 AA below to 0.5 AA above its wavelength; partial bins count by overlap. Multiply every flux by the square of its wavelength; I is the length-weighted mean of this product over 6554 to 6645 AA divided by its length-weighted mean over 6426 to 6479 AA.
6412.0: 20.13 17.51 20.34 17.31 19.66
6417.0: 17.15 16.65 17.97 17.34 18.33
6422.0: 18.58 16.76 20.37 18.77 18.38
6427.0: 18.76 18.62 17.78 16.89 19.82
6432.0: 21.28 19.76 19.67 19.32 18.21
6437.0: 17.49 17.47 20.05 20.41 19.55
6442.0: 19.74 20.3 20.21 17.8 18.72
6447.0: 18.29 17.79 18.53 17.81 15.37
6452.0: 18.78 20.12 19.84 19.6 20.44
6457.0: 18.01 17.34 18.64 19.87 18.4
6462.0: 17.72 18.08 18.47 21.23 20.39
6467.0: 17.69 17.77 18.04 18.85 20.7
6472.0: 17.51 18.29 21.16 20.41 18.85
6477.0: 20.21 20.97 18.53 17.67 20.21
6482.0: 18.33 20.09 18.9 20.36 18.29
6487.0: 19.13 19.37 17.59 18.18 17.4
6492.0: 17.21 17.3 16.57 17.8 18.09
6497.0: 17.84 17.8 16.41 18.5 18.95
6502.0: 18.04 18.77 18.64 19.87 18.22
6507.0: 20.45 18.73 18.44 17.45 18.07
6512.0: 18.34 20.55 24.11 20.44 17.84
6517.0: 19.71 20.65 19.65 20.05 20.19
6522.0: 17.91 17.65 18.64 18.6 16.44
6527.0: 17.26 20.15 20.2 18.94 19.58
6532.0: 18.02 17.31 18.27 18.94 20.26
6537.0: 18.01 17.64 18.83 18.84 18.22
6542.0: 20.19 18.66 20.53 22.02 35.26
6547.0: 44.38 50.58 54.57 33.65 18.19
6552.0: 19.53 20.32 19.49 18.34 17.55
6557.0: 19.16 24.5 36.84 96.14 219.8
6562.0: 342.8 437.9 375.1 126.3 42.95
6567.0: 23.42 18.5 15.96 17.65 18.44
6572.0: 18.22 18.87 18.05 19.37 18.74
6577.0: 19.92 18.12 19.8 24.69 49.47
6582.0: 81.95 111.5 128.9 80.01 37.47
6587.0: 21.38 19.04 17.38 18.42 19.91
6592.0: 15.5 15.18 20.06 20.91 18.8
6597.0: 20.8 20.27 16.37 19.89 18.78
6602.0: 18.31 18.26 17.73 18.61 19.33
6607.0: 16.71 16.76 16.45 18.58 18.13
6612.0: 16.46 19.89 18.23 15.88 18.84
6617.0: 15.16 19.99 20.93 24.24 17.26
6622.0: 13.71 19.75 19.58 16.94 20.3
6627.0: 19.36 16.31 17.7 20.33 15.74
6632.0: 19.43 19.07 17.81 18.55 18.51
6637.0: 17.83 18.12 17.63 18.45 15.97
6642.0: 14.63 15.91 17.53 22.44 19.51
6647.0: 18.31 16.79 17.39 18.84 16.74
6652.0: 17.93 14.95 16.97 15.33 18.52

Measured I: 2.2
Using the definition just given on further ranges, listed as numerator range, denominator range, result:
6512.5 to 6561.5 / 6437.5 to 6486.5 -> 1.50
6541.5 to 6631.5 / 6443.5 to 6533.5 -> 2.26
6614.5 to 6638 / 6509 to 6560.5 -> 0.81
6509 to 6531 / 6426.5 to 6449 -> 1.04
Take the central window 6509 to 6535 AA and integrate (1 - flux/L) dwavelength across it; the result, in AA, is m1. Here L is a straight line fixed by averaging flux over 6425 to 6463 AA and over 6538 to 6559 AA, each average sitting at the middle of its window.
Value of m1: 5.34 AA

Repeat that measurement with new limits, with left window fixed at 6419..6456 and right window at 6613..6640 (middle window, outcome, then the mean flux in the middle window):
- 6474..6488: -0.6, 19.4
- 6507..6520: -0.6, 19.6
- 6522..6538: 0.1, 18.5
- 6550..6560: -4.0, 25.9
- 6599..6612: 0.3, 18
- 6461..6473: 0.0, 18.7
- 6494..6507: 0.3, 18.3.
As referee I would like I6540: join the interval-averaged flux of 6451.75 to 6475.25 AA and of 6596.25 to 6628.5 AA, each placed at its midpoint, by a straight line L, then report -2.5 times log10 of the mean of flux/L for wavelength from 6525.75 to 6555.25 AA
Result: -0.23 mag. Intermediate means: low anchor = 19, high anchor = 18.4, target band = 23.2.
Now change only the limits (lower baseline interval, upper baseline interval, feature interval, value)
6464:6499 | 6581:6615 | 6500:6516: 0.102 mag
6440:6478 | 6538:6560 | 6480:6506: 0.205 mag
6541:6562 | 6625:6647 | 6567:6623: 0.269 mag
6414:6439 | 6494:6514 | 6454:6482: -0.031 mag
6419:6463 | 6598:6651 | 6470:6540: -0.017 mag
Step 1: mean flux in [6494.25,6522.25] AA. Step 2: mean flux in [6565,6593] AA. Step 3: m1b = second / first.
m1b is 1.85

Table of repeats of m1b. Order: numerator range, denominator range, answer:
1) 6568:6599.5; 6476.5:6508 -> 1.66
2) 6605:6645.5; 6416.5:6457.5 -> 0.97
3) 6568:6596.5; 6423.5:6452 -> 1.70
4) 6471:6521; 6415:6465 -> 1.01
